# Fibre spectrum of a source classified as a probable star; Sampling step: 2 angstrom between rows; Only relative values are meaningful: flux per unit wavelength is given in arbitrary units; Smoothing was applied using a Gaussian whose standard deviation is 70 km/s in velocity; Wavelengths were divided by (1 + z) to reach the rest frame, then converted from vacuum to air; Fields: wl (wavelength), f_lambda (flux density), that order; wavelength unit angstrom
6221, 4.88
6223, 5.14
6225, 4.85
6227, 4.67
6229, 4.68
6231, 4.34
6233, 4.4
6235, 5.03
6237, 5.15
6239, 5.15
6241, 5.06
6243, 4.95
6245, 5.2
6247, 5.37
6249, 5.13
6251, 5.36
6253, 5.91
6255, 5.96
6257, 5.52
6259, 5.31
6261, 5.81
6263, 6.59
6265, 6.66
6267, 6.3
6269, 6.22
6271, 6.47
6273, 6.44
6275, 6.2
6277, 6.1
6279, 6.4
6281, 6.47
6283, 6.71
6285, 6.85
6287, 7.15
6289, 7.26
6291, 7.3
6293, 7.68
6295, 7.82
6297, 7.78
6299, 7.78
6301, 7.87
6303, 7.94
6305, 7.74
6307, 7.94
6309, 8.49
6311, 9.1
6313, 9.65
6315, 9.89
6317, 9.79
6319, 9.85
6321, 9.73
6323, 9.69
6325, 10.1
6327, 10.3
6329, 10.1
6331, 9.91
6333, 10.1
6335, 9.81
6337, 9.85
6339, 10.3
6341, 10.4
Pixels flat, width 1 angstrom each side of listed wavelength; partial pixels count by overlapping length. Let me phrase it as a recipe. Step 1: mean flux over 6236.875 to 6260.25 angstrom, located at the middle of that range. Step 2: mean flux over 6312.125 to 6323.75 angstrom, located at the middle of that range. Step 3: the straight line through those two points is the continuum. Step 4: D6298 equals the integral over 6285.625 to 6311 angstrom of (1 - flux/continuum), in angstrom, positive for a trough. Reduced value 2.23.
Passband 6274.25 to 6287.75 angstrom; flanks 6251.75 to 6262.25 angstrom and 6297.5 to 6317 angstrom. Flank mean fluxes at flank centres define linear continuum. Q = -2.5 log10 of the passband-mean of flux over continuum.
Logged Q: 0.083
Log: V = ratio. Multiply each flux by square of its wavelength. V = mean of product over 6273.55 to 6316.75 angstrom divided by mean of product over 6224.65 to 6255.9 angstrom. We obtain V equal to 1.5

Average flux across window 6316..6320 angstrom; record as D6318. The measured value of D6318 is 9.82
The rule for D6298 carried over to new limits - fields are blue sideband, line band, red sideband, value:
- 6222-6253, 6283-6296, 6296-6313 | 0.29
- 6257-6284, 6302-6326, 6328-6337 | -0.77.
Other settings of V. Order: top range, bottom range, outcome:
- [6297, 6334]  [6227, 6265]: 1.77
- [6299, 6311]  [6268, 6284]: 1.28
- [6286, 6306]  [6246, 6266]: 1.34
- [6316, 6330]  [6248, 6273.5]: 1.70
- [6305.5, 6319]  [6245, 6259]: 1.69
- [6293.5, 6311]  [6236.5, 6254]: 1.55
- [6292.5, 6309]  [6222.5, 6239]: 1.68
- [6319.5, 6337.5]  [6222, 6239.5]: 2.13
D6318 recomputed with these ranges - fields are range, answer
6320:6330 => 9.98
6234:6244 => 5.07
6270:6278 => 6.3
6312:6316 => 9.77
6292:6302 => 7.79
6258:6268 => 6.13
